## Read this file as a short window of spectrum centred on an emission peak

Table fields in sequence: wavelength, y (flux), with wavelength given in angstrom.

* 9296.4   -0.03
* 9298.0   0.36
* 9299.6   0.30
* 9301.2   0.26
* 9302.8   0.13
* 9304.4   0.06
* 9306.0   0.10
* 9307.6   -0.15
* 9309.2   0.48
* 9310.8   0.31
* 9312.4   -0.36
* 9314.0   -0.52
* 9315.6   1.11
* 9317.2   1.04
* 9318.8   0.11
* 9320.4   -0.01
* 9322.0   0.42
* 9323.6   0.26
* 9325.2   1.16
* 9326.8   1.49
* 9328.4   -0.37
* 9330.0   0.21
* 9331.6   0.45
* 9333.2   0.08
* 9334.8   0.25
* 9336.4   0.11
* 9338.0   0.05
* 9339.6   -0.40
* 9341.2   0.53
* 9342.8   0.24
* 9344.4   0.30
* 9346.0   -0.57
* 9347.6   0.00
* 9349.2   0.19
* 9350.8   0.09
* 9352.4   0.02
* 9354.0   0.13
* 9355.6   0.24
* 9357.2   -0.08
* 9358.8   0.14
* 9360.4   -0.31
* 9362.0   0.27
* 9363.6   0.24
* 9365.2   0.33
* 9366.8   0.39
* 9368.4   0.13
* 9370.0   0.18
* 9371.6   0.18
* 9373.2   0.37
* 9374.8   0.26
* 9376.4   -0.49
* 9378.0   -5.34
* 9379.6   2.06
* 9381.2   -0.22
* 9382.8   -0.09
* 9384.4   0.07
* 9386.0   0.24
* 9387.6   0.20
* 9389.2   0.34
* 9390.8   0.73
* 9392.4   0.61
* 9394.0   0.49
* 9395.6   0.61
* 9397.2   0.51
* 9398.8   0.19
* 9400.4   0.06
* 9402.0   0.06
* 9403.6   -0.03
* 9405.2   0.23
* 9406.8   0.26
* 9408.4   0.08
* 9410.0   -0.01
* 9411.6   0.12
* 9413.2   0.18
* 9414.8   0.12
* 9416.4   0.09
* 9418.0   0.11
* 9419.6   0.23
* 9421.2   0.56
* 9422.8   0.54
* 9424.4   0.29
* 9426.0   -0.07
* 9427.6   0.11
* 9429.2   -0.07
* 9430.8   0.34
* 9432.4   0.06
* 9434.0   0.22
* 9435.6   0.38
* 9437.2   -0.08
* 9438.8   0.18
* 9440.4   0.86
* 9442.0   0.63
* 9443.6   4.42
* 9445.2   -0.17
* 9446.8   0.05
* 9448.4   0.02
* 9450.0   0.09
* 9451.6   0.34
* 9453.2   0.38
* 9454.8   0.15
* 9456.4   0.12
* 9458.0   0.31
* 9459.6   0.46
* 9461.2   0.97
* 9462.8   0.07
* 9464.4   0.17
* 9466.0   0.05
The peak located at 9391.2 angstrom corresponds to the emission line H-beta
